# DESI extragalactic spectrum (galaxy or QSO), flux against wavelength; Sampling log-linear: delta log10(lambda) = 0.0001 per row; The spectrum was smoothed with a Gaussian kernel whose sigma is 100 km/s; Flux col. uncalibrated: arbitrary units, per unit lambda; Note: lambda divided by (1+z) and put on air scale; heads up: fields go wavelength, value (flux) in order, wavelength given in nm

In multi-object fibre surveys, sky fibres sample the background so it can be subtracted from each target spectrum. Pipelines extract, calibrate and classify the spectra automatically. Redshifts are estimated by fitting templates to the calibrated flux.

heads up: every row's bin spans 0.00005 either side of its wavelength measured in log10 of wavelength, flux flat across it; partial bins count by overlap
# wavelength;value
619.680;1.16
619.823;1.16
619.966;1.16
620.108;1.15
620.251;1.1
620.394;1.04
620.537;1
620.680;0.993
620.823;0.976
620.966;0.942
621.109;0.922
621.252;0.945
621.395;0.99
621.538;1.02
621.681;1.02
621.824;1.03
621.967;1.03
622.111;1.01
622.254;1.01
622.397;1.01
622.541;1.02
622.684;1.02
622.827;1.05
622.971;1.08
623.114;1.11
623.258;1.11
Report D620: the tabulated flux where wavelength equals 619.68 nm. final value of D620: 1.16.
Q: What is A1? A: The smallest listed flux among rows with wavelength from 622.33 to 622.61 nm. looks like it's 1.01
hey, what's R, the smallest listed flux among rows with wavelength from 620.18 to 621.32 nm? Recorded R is 0.922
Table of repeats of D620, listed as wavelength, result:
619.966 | 1.16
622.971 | 1.08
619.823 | 1.16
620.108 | 1.15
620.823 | 0.976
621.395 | 0.99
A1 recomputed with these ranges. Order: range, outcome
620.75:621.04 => 0.942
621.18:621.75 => 0.945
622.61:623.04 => 1.02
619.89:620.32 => 1.1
